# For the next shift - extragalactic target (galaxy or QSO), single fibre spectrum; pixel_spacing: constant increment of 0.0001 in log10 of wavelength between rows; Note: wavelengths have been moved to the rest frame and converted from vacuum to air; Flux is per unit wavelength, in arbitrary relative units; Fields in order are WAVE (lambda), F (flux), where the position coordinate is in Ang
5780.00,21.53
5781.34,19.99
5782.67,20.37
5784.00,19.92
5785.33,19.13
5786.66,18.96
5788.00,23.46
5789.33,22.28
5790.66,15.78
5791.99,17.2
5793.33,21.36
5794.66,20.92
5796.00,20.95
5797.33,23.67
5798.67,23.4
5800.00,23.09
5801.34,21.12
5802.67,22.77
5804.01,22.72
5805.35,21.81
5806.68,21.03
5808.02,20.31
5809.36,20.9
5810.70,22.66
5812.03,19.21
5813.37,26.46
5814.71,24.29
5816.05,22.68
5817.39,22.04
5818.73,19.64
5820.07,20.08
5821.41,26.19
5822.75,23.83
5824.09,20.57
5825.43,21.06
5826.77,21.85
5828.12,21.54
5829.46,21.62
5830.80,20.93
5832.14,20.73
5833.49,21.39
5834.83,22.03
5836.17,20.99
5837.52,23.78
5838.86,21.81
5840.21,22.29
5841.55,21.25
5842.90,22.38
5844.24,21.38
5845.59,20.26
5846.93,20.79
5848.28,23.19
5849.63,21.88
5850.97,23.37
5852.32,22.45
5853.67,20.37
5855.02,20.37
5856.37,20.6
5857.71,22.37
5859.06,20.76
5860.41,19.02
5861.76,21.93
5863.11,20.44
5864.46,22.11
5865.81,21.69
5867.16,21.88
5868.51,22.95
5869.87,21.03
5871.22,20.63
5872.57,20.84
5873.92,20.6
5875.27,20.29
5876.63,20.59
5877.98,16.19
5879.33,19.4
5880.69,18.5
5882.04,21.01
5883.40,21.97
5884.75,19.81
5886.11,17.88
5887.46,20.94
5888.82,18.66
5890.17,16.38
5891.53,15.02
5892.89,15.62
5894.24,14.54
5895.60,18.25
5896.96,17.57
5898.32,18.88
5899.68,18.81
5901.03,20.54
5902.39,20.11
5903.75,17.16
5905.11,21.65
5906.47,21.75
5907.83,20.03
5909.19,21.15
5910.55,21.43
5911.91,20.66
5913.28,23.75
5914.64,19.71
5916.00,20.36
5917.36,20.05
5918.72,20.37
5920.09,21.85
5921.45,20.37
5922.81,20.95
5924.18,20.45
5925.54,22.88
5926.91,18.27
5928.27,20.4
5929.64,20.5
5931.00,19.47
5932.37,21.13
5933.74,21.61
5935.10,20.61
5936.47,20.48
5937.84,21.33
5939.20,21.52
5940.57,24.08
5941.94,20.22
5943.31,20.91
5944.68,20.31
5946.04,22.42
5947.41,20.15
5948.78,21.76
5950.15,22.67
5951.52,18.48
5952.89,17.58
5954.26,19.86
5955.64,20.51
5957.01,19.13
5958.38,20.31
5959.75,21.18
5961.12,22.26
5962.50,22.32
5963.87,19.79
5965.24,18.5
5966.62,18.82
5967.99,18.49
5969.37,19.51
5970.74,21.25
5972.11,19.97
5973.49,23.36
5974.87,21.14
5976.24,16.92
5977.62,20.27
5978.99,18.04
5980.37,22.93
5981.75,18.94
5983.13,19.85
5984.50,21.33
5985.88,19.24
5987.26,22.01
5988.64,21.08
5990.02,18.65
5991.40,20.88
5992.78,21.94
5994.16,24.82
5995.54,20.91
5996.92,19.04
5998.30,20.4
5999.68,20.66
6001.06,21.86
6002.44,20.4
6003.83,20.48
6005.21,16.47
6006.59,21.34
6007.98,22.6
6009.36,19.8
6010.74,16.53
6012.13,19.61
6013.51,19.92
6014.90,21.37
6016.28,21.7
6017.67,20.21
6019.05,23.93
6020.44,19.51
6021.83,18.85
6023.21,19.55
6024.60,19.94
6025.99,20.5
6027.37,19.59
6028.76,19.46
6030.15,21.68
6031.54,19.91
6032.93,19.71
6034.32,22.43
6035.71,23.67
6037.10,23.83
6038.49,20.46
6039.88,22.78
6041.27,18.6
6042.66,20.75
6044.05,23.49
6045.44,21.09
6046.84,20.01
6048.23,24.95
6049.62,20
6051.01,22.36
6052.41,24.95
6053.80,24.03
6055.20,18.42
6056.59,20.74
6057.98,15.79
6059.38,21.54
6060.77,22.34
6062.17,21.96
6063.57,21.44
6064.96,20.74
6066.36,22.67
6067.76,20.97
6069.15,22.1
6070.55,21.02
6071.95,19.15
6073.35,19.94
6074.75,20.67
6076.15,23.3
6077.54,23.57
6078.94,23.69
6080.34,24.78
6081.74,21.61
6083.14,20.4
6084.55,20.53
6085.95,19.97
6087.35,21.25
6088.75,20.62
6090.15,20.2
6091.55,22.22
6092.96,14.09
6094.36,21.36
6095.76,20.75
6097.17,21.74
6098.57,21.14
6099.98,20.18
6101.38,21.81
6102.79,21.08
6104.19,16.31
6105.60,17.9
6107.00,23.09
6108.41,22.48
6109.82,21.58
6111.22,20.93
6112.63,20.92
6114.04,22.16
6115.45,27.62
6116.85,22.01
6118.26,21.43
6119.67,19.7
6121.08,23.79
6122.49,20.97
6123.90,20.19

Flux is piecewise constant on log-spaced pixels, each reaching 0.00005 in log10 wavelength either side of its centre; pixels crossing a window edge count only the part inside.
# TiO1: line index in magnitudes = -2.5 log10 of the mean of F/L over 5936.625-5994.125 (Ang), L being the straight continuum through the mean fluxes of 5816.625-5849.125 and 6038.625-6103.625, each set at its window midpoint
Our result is 0.05 mag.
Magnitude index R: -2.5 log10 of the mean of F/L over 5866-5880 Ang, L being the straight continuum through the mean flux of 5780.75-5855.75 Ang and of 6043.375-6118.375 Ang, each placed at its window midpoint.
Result 0.05 mag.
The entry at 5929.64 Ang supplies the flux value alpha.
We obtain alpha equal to 20.5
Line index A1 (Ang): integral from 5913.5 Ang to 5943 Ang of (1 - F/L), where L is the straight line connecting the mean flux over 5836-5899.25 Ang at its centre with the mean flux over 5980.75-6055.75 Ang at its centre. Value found -0.4 Ang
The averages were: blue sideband 20.3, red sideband 20.9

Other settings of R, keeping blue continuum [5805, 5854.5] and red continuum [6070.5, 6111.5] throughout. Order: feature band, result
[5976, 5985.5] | 0.076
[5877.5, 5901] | 0.183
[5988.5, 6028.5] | 0.042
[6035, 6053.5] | -0.052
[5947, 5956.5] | 0.068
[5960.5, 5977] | 0.062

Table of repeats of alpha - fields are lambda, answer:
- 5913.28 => 23.75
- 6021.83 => 18.85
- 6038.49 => 20.46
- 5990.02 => 18.65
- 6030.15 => 21.68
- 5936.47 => 20.48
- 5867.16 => 21.88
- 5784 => 19.92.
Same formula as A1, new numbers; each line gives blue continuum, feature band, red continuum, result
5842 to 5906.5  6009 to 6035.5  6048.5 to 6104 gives 0.7 Ang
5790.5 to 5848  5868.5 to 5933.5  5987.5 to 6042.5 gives 4.5 Ang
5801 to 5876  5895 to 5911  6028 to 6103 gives 1.3 Ang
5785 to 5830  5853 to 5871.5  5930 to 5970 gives 0.0 Ang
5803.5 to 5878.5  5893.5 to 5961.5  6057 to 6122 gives 3.2 Ang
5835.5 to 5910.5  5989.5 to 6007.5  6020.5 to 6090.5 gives 0.3 Ang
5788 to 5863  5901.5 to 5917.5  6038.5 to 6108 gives 0.6 Ang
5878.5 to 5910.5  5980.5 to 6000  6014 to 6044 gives -0.4 Ang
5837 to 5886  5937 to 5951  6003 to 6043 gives -0.5 Ang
